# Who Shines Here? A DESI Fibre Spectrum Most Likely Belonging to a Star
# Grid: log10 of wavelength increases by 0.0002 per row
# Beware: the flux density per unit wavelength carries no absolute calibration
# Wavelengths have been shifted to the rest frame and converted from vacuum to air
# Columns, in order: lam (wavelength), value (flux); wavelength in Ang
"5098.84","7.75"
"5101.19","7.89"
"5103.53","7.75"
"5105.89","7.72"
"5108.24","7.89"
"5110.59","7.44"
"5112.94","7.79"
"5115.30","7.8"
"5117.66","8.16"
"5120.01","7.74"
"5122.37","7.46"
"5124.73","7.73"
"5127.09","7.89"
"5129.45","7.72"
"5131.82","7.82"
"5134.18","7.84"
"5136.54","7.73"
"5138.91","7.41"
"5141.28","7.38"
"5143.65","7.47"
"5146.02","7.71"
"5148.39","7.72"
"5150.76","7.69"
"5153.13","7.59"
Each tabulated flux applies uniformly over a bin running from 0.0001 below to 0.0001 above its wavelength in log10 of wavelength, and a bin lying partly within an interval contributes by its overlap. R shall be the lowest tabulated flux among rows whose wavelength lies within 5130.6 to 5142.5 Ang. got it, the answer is 7.38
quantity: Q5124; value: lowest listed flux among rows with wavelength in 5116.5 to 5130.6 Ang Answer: 7.46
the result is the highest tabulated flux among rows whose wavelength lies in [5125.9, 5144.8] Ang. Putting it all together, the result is 7.89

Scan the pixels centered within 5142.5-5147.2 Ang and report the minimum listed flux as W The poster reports 7.47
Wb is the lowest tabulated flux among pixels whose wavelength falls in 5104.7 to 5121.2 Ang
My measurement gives 7.44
